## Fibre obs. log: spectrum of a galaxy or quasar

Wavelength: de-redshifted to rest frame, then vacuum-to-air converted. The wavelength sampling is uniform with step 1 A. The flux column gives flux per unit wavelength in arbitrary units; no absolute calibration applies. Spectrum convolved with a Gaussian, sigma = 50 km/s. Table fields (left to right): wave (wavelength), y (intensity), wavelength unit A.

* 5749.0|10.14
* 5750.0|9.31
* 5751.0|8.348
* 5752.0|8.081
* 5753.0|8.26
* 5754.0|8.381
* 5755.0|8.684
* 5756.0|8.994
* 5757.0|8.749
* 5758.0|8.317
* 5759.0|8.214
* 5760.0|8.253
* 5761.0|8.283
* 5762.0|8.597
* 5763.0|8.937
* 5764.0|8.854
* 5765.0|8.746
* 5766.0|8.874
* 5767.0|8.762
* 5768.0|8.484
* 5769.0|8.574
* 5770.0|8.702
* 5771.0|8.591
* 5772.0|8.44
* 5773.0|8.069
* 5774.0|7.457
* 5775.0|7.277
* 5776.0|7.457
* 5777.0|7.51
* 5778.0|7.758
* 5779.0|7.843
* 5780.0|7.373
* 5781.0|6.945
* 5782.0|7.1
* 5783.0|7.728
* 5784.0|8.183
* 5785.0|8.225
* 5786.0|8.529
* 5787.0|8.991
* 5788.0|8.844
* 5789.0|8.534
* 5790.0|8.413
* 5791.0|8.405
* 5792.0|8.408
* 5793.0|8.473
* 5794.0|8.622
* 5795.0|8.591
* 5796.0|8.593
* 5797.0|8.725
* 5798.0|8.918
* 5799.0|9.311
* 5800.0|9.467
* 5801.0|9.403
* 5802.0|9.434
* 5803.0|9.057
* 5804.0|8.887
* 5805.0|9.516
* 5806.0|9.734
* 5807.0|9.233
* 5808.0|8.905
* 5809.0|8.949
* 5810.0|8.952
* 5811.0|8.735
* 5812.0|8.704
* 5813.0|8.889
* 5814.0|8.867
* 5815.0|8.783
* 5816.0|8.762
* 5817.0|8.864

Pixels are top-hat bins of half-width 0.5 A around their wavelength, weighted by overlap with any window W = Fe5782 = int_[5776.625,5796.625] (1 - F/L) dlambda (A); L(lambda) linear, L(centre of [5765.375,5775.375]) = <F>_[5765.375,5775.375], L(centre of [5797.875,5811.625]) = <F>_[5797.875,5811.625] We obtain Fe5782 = 1.33 A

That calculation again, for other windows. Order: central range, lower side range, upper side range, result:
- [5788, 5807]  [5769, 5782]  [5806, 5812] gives -0.7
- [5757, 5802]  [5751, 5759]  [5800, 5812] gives 2.2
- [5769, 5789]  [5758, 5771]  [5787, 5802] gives 1.6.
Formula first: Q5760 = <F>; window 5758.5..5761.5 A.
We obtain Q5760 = 8.25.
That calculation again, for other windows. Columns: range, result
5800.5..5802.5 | 9.42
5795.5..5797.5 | 8.66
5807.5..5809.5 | 8.93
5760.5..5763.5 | 8.61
